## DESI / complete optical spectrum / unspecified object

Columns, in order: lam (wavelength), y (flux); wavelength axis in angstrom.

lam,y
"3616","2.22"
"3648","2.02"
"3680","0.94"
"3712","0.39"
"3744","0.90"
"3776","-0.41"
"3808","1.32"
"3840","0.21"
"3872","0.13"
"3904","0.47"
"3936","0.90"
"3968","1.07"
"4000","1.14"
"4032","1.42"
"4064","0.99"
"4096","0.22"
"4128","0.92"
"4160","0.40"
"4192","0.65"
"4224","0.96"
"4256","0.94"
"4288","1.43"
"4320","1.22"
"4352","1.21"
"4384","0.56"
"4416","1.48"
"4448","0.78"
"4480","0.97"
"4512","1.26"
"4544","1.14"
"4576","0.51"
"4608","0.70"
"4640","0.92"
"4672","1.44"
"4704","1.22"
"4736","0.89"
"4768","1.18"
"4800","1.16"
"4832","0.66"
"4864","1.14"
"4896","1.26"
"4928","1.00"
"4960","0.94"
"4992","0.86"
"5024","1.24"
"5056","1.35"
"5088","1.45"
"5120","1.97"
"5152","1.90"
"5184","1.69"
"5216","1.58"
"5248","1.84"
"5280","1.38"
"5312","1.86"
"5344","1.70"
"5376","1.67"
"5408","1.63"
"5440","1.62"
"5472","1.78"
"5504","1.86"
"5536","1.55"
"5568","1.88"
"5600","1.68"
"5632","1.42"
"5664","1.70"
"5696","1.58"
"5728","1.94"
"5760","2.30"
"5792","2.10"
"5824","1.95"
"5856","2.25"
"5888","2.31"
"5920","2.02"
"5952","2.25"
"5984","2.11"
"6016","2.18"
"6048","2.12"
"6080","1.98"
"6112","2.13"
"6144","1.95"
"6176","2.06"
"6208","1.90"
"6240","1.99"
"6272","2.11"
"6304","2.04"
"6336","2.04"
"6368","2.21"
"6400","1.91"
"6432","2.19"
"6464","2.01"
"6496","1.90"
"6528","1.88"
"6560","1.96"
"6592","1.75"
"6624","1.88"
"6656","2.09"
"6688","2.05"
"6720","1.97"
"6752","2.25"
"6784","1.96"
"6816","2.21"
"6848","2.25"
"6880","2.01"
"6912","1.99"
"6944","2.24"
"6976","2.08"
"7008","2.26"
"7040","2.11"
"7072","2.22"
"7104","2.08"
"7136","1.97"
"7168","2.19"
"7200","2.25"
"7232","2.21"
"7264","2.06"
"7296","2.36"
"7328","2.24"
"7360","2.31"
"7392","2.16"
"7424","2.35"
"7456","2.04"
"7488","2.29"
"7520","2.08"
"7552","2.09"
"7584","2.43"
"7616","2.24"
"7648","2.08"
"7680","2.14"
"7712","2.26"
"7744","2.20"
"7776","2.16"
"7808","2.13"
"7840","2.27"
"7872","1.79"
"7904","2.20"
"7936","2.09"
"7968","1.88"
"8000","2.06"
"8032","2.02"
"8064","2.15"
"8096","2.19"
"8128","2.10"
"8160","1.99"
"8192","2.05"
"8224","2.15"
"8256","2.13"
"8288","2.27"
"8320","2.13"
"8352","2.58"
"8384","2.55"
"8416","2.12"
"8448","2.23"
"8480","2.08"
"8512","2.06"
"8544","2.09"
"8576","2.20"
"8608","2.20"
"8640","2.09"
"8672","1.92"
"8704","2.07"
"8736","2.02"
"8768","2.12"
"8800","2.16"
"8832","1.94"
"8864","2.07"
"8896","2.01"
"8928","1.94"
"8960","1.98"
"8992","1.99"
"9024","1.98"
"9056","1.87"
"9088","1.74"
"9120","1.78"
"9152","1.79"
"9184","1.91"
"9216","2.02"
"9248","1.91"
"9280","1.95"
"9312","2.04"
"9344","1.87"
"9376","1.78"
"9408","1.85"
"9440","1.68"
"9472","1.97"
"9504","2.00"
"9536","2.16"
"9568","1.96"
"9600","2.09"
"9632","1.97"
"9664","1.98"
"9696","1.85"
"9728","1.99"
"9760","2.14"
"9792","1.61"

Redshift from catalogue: 0.275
